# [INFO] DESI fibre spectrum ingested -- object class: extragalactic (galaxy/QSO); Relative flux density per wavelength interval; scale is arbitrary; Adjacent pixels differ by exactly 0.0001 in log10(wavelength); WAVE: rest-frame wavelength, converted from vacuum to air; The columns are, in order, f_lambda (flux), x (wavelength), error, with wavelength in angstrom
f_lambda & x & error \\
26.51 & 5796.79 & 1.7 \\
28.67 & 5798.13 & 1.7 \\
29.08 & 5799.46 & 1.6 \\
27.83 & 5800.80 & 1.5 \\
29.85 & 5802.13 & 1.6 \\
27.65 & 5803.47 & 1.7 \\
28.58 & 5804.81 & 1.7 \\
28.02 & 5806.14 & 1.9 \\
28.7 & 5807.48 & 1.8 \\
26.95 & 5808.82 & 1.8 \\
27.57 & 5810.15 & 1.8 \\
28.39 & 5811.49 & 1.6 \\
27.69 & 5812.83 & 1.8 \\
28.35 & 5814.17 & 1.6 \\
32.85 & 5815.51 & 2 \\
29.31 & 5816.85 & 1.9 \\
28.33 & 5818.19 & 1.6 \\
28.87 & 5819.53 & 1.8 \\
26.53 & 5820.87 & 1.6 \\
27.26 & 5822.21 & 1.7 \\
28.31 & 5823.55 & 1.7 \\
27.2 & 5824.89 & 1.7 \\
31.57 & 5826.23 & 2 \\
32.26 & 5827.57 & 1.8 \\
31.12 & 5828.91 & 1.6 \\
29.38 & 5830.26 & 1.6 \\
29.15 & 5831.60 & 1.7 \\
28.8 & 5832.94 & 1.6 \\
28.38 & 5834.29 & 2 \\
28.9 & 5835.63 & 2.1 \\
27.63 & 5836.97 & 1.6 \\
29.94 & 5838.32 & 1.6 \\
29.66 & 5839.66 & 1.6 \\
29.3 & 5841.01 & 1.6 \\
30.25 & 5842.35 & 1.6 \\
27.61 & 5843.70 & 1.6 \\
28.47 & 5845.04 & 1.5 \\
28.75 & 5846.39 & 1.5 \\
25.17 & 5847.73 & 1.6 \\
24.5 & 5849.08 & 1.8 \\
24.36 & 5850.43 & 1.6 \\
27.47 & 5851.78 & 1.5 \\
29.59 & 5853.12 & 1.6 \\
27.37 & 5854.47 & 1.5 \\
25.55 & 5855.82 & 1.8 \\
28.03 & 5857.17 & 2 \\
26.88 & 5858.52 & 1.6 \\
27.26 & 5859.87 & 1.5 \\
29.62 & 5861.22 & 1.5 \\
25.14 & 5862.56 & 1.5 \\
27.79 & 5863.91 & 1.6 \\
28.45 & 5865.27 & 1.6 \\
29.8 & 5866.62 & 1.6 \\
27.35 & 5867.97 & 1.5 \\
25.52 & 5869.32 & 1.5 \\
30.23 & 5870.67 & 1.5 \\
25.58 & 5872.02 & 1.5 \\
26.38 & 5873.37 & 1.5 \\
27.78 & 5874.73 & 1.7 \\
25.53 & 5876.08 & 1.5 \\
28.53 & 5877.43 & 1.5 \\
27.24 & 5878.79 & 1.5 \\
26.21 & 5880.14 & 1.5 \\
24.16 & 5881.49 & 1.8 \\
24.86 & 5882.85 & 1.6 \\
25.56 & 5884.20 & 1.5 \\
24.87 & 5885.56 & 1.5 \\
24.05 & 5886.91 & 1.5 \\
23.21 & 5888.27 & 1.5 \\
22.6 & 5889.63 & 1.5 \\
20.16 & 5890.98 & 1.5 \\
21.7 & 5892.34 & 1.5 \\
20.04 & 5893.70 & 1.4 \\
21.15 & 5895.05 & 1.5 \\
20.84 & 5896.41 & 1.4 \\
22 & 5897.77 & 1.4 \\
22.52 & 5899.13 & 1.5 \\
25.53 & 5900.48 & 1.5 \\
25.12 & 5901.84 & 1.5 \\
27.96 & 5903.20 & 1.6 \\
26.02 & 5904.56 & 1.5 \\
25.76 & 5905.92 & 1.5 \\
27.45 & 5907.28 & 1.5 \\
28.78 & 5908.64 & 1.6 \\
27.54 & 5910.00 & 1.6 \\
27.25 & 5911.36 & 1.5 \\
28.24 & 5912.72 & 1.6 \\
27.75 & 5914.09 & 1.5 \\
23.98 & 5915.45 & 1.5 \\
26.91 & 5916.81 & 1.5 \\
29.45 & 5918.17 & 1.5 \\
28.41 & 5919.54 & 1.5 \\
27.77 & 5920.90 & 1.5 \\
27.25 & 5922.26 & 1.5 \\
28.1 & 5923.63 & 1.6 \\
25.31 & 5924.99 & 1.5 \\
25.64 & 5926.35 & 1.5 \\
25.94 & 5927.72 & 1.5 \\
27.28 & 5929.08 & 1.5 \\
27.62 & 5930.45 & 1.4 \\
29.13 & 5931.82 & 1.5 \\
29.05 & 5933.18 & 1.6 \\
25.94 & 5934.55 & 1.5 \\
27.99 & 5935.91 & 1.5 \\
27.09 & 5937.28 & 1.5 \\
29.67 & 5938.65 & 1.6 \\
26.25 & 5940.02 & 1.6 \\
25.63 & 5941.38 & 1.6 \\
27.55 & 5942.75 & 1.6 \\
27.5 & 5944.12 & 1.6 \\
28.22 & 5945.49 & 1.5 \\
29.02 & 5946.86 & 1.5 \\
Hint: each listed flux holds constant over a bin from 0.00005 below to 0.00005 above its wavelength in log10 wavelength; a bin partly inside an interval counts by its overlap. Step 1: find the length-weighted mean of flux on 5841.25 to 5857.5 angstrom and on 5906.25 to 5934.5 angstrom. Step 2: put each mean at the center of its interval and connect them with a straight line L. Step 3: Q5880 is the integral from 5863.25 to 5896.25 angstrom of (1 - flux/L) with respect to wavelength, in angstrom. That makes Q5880 2.47 angstrom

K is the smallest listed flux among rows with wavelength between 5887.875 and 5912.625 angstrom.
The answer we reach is 20.04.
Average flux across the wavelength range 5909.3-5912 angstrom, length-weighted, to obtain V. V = 27.4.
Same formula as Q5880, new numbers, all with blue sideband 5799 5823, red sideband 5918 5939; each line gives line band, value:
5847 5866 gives 0.8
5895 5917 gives 1.6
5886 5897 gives 2.4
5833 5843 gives -0.3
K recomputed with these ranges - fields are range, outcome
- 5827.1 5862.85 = 24.36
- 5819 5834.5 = 26.53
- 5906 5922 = 23.98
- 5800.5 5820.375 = 26.95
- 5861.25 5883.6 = 24.16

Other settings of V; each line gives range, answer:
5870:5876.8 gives 27.1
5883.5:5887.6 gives 24.8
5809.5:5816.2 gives 28.9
